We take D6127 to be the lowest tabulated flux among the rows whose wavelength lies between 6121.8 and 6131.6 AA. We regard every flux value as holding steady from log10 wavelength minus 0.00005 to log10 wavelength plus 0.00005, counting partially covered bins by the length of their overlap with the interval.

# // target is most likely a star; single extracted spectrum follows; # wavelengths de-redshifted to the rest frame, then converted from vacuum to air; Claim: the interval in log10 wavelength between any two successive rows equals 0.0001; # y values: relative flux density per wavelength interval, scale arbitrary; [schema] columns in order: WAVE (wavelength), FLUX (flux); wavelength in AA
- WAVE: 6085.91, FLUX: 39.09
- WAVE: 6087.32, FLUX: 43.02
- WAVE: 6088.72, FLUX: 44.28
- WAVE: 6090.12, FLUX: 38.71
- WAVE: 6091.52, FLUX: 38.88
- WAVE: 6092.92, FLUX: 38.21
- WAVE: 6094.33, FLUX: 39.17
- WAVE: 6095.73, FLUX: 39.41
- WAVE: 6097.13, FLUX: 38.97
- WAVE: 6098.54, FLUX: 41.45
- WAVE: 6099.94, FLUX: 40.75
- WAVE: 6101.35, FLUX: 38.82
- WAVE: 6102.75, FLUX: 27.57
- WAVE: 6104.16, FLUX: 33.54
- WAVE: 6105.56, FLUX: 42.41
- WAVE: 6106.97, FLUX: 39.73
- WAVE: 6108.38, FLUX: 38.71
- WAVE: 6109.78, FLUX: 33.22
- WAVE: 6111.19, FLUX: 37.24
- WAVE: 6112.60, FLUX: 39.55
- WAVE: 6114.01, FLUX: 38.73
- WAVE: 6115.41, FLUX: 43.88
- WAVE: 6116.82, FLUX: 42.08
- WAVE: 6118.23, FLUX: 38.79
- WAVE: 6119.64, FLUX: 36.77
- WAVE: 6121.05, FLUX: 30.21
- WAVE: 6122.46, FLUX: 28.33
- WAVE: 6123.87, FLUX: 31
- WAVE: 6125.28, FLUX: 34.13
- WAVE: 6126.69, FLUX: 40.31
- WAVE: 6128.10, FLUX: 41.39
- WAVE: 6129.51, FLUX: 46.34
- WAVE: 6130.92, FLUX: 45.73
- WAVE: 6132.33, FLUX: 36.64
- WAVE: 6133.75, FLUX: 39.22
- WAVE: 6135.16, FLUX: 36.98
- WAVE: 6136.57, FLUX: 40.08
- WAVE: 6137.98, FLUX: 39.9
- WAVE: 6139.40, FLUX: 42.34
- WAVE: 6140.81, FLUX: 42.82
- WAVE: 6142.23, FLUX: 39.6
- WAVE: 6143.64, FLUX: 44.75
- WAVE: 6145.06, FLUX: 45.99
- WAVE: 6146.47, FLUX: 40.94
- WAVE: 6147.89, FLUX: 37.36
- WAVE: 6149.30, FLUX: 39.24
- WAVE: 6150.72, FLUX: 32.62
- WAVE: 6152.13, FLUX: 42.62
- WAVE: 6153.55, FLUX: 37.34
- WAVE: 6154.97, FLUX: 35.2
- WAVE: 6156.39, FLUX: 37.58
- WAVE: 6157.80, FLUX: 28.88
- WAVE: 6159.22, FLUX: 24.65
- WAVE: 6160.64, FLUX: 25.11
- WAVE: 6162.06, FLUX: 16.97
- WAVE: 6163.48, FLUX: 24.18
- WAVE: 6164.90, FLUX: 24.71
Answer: 28.33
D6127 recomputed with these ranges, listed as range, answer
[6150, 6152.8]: 32.62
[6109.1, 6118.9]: 33.22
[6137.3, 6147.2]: 39.6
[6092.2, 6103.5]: 27.57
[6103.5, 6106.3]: 33.54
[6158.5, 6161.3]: 24.65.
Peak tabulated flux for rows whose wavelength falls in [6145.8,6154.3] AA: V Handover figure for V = 42.62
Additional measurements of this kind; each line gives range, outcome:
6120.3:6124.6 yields 31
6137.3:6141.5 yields 42.82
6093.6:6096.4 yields 39.41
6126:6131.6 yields 46.34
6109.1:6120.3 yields 43.88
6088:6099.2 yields 44.28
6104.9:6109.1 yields 42.41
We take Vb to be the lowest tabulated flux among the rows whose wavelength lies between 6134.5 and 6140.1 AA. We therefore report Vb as 36.98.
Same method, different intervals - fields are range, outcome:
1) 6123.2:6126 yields 31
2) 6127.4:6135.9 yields 36.64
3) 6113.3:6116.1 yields 38.73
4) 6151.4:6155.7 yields 35.2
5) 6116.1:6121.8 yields 30.21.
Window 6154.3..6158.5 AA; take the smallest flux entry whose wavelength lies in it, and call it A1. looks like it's 28.88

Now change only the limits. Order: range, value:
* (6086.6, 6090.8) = 38.71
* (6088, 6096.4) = 38.21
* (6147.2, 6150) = 37.36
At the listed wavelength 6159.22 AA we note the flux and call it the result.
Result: 24.65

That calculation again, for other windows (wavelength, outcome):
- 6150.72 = 32.62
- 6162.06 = 16.97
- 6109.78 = 33.22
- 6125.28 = 34.13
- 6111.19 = 37.24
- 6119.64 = 36.77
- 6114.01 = 38.73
